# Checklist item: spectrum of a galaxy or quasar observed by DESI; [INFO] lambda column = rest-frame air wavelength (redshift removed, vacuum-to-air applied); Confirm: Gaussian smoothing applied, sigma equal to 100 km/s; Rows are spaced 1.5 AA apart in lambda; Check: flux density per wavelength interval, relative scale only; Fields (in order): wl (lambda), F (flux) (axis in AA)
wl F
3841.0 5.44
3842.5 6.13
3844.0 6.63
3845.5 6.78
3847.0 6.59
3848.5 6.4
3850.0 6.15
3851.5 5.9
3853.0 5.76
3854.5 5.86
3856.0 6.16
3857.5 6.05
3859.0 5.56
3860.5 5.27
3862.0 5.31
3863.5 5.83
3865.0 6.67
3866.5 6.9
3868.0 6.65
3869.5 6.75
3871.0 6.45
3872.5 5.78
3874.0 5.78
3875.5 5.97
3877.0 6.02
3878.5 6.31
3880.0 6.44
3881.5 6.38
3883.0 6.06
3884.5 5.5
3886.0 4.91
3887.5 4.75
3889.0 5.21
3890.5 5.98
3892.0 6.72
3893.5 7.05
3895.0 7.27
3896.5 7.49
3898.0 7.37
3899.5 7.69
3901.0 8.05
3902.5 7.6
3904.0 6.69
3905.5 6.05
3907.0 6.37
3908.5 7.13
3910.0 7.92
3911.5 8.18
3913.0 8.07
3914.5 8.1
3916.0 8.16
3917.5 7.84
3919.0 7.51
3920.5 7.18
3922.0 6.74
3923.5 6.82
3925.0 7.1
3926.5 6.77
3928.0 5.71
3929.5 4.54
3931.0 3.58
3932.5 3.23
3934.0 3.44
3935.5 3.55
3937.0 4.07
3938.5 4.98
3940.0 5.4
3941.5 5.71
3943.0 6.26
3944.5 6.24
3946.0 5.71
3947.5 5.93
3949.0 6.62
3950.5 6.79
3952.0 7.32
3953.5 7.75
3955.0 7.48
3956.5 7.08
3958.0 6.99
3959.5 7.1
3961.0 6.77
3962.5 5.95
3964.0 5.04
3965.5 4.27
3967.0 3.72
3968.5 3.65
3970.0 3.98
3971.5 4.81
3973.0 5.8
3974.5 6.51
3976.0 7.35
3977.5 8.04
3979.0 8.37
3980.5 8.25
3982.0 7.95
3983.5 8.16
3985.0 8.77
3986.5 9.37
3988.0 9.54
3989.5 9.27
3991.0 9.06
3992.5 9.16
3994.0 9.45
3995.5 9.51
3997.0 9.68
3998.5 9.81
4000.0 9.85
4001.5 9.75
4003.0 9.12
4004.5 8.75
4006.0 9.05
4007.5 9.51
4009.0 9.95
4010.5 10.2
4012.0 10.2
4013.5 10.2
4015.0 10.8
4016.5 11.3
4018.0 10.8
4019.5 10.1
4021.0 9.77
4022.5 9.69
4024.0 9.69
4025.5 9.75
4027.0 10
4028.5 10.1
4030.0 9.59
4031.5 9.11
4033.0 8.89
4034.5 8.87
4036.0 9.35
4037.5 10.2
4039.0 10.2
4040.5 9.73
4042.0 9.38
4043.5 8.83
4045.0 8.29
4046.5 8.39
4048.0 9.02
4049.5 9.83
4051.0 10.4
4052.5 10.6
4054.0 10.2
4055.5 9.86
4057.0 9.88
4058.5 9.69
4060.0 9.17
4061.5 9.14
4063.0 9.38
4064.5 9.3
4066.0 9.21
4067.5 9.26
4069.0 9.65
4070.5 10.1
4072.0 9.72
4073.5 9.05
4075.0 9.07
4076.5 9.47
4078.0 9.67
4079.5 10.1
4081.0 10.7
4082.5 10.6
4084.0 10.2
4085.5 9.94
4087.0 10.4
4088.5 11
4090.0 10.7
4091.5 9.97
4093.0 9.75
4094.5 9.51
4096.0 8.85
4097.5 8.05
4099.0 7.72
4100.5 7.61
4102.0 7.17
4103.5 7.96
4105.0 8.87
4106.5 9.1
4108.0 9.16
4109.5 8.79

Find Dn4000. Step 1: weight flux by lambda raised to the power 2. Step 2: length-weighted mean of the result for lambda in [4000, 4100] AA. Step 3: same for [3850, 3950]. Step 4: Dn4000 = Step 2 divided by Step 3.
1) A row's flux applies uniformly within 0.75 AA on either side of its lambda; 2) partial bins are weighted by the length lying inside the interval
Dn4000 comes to 1.7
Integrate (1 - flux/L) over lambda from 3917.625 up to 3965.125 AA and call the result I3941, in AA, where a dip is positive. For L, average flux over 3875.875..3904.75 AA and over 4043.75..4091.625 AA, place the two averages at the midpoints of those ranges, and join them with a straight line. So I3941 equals 9.2 AA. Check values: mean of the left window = 6.49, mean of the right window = 9.74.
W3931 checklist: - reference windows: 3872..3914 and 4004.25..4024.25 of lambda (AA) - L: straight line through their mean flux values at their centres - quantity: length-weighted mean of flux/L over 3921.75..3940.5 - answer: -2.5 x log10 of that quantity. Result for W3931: 0.46 mag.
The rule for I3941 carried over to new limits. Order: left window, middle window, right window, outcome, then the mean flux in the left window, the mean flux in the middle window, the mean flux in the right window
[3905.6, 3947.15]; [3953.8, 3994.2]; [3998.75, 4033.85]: 5.29 AA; 6.16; 7.08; 9.83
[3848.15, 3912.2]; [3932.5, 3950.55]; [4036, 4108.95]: 5.21 AA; 6.38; 5.25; 9.46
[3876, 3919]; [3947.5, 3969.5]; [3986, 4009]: 5.86 AA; 6.84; 6.15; 9.41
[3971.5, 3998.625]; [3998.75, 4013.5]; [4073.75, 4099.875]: -1.59 AA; 8.43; 9.64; 9.72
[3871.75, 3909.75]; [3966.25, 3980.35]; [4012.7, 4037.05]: 4.40 AA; 6.44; 5.91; 9.88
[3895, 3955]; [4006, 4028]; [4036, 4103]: -4.43 AA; 6.48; 10.1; 9.51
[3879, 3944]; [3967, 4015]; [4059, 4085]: -2.66 AA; 6.32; 8.45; 9.64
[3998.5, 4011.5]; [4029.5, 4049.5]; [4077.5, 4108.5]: 0.52 AA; 9.55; 9.24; 9.38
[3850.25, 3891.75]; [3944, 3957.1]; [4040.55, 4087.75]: 1.22 AA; 5.95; 6.78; 9.63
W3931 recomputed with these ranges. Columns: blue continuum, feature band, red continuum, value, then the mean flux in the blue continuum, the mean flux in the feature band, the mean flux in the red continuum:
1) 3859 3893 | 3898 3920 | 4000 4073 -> -0.12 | 5.98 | 7.52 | 9.67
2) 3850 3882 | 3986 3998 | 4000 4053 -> -0.06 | 6.08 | 9.39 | 9.7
